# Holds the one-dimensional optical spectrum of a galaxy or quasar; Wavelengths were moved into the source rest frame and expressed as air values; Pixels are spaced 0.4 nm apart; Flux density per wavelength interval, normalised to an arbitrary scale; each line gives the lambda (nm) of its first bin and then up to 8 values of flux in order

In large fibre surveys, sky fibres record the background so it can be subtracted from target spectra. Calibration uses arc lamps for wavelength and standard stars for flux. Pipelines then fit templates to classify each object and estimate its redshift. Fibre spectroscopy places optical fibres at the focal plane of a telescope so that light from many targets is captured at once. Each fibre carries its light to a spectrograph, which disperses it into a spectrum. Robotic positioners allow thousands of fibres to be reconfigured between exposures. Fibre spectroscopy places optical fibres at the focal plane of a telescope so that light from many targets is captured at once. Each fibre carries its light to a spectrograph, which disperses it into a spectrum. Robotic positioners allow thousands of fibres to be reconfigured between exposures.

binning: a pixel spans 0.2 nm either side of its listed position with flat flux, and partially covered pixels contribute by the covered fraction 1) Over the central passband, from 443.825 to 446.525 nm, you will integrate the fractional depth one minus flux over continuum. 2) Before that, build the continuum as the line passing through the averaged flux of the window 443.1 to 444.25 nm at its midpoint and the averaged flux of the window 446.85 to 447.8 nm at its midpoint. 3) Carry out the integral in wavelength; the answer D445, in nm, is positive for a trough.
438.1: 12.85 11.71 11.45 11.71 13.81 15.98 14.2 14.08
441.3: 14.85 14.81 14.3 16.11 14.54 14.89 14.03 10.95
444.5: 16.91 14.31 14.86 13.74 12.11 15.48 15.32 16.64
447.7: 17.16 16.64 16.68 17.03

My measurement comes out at 0.12 nm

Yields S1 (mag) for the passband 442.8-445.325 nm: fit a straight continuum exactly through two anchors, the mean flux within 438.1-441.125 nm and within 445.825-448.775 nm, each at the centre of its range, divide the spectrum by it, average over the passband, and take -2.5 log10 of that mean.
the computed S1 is 0.03 mag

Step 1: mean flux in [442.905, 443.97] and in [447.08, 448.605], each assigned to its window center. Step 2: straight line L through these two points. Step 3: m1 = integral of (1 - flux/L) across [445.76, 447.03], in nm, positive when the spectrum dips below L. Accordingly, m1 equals 0.140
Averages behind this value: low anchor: 14.2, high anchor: 16.8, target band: 14.2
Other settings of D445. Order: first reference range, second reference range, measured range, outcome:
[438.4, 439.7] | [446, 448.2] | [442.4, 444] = -0.08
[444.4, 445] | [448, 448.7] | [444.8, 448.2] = 0.22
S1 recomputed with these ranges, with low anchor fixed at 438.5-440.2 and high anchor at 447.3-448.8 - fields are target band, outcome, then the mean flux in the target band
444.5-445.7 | 0.05 mag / 14.8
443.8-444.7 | 0.09 mag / 13.9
